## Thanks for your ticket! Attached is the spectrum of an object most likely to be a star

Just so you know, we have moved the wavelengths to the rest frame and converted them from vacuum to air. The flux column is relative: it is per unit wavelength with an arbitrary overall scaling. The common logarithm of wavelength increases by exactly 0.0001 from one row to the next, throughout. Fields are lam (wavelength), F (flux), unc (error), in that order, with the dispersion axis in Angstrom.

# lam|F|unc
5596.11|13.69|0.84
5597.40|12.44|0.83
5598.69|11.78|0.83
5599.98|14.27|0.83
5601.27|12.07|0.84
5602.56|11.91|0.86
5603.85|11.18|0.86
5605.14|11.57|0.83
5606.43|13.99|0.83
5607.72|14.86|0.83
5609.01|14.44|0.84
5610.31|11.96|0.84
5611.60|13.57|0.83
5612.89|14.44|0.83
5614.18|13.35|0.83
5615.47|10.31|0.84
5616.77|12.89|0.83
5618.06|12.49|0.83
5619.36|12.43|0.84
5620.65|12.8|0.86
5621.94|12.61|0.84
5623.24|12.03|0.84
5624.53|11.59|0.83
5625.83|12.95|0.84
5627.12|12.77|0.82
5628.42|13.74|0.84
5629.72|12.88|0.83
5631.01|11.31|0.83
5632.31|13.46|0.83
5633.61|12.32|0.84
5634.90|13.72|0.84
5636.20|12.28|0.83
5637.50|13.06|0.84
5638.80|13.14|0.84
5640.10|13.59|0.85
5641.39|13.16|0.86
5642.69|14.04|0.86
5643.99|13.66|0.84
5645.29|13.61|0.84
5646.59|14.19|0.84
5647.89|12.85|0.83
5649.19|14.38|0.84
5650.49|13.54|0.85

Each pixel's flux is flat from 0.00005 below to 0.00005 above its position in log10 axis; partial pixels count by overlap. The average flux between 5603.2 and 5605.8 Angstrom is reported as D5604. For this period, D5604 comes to 11.4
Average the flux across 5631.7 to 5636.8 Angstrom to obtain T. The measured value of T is 13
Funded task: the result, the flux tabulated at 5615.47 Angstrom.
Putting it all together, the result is 10.31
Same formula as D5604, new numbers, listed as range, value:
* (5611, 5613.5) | 14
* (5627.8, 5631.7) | 12.6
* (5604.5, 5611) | 13.4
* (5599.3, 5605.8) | 12.2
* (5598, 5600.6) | 13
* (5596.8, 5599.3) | 12.1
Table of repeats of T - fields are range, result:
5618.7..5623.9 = 12.5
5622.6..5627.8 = 12.3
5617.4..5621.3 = 12.6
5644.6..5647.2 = 13.9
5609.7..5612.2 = 12.8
